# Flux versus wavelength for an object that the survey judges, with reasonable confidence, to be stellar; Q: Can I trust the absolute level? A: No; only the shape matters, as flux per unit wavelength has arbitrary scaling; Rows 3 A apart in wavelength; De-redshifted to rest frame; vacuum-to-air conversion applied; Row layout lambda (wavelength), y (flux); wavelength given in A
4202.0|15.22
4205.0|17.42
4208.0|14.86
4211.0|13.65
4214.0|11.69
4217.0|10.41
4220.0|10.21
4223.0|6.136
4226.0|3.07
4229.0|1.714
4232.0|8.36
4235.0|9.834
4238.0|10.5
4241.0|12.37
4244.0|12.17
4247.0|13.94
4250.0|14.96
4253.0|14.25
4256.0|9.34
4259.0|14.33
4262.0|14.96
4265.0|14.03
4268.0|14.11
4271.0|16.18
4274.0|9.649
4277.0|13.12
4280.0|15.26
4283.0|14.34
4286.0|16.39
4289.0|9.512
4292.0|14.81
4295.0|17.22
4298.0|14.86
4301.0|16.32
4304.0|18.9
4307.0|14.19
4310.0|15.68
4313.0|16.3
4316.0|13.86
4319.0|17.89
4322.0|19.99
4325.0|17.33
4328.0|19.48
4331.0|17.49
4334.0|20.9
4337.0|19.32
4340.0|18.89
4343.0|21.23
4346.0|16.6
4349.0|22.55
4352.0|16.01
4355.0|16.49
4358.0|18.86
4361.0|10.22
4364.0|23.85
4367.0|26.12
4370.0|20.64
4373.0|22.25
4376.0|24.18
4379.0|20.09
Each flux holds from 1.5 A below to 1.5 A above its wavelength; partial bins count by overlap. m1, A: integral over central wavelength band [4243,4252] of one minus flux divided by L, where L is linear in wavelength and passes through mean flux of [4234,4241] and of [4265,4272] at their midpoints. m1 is -1.3 A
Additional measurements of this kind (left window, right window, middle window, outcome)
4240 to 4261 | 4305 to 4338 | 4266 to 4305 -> 1.74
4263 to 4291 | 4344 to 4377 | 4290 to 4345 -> -2.50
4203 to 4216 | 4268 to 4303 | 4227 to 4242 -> 6.36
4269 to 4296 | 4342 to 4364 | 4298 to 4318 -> -0.66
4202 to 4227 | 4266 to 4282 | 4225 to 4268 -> 5.21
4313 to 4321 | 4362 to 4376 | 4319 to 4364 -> 1.69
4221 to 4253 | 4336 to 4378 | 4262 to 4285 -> -2.37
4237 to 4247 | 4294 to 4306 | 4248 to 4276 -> 0.19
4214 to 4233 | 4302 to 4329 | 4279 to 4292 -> -0.21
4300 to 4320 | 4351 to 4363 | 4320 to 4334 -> -2.48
